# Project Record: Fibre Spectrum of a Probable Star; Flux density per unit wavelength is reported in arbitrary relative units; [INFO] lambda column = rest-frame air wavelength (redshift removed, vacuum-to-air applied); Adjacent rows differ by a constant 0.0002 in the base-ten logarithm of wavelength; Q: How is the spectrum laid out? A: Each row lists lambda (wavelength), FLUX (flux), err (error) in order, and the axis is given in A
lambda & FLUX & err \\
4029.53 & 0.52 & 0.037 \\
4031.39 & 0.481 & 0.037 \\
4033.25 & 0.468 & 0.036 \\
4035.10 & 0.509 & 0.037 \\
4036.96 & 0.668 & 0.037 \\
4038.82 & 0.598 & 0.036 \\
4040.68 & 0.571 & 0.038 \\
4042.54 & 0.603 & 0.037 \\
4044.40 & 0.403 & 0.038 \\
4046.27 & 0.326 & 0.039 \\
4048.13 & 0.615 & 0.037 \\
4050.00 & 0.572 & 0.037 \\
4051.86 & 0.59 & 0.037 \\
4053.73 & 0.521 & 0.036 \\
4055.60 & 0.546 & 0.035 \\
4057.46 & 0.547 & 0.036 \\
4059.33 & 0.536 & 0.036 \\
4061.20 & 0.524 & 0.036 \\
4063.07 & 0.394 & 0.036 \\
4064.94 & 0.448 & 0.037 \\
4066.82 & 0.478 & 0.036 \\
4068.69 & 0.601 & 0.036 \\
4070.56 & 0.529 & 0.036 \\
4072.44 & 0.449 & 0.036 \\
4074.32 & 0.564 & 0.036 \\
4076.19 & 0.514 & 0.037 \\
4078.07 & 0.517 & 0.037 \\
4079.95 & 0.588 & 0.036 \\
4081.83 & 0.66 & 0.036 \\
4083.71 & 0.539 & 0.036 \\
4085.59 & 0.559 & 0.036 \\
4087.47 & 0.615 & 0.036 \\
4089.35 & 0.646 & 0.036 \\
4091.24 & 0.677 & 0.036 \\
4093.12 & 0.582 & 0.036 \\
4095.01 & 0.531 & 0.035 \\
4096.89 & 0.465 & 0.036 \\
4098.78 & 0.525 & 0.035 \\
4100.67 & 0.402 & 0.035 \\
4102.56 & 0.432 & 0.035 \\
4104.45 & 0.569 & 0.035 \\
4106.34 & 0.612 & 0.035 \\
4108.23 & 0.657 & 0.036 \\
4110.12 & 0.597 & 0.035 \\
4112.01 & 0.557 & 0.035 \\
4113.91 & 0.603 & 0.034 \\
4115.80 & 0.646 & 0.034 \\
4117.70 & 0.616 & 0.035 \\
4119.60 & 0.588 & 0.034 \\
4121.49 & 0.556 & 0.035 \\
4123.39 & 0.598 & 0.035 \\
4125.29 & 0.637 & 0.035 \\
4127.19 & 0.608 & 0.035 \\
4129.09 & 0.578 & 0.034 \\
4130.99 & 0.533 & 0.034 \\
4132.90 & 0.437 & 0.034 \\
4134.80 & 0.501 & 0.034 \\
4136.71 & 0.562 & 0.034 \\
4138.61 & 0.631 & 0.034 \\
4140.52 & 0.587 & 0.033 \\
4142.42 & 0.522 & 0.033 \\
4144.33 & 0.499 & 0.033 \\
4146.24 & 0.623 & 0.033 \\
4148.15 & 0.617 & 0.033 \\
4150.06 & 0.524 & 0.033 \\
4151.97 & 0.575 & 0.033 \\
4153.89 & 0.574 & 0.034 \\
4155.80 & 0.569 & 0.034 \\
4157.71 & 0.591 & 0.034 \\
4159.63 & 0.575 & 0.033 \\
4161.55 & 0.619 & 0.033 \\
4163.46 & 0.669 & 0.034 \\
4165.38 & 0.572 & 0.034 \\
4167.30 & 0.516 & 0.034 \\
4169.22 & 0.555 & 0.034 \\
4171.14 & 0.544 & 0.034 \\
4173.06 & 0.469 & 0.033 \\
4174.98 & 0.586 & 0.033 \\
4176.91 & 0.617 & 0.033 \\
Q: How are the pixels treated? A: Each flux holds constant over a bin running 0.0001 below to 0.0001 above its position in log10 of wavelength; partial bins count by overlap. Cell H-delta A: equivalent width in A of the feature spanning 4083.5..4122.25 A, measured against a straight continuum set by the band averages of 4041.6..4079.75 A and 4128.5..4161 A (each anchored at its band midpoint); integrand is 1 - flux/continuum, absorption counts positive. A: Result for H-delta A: -2.4 A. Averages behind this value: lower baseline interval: 0.515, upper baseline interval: 0.559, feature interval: 0.571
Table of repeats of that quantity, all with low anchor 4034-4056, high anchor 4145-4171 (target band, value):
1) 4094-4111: 0.9 A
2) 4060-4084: 1.3 A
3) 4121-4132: -0.3 A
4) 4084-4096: -0.9 A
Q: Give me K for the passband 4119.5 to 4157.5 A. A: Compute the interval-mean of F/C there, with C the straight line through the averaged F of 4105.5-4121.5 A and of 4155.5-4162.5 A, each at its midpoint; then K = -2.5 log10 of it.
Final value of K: 0.06 mag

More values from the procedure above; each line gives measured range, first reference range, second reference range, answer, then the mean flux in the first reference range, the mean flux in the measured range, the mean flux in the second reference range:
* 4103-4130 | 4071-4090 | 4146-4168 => -0.047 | 0.563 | 0.599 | 0.585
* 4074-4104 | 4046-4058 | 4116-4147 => 0.006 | 0.542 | 0.551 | 0.569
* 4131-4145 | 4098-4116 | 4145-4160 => 0.074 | 0.557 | 0.535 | 0.58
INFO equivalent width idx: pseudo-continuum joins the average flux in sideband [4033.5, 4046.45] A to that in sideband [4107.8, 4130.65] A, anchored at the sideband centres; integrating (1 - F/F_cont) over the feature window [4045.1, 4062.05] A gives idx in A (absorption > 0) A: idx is 0.5 A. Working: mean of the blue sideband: 0.534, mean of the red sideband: 0.6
